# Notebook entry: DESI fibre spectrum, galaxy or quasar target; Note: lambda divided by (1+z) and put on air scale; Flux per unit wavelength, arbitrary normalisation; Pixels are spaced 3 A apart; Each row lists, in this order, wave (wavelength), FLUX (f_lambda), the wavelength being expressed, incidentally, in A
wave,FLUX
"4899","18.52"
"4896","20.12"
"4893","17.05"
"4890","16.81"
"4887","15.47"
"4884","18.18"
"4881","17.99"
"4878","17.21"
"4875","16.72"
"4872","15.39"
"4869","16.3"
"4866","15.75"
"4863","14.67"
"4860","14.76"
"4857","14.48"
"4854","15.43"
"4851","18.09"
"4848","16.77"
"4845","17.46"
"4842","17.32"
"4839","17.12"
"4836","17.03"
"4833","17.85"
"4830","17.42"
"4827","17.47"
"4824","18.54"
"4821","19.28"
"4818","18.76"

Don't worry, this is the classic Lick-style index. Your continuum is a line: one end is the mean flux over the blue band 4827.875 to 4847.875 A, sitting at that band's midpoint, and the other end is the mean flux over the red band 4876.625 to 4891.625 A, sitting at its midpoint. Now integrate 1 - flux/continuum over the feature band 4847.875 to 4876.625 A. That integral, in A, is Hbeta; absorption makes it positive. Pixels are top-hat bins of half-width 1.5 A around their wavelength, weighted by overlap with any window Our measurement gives 2.4 A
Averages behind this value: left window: 17.3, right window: 17.1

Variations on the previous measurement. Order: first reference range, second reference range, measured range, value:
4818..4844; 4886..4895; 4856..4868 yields 1.6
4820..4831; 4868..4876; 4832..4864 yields 1.3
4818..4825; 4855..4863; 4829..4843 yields -0.1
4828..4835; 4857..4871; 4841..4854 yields -0.6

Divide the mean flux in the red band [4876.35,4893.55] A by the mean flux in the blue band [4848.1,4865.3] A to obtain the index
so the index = 1.1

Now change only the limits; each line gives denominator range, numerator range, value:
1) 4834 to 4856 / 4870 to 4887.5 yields 0.99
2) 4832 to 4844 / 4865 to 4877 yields 0.93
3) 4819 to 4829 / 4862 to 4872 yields 0.85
